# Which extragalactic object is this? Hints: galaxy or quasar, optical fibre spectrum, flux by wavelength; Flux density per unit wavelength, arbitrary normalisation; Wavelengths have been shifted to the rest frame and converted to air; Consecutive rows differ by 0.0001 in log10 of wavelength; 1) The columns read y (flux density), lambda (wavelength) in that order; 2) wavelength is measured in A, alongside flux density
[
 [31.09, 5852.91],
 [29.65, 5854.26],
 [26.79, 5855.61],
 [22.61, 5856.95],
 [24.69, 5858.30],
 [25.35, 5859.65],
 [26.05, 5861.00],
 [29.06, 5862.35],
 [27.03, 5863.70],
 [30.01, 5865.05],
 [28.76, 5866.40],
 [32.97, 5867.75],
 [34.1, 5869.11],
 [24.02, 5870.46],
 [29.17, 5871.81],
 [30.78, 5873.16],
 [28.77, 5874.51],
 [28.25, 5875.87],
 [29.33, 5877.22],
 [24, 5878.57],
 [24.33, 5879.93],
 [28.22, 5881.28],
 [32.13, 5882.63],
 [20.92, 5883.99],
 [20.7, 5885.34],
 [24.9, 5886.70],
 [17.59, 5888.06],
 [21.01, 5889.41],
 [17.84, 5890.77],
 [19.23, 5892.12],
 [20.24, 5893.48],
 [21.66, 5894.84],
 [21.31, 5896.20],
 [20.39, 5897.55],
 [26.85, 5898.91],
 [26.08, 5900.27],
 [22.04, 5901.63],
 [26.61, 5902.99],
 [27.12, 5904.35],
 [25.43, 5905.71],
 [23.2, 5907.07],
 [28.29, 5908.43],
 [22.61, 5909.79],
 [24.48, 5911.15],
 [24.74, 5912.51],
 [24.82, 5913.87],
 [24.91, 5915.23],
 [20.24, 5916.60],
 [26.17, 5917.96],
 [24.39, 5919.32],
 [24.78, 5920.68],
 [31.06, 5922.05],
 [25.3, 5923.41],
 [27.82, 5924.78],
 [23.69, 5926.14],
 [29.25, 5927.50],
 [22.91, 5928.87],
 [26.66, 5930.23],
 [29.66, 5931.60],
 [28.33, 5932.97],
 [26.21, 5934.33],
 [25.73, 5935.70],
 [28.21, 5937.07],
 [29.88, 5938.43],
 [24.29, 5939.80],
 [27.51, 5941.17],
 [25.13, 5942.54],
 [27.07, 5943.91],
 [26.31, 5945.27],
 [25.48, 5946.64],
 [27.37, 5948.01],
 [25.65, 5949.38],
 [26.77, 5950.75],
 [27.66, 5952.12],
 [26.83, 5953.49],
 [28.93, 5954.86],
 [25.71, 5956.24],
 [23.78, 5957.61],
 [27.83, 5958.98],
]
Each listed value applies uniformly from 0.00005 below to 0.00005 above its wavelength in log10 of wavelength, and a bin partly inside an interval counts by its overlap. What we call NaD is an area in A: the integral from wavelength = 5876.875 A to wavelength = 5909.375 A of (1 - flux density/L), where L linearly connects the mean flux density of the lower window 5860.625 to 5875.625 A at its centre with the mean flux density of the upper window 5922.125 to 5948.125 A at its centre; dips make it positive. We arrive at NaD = 5.3 A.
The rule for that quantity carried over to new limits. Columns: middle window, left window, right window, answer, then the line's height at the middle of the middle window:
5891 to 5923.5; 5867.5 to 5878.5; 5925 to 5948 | 4.31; 27.9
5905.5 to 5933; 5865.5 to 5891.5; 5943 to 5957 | 0.95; 26.5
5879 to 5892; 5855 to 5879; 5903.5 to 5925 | 1.93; 26.9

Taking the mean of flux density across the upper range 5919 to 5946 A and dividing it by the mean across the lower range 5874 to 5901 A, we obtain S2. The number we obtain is 1.1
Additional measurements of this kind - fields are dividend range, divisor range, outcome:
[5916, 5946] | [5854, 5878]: 0.94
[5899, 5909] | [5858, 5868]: 0.92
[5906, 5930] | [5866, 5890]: 0.95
